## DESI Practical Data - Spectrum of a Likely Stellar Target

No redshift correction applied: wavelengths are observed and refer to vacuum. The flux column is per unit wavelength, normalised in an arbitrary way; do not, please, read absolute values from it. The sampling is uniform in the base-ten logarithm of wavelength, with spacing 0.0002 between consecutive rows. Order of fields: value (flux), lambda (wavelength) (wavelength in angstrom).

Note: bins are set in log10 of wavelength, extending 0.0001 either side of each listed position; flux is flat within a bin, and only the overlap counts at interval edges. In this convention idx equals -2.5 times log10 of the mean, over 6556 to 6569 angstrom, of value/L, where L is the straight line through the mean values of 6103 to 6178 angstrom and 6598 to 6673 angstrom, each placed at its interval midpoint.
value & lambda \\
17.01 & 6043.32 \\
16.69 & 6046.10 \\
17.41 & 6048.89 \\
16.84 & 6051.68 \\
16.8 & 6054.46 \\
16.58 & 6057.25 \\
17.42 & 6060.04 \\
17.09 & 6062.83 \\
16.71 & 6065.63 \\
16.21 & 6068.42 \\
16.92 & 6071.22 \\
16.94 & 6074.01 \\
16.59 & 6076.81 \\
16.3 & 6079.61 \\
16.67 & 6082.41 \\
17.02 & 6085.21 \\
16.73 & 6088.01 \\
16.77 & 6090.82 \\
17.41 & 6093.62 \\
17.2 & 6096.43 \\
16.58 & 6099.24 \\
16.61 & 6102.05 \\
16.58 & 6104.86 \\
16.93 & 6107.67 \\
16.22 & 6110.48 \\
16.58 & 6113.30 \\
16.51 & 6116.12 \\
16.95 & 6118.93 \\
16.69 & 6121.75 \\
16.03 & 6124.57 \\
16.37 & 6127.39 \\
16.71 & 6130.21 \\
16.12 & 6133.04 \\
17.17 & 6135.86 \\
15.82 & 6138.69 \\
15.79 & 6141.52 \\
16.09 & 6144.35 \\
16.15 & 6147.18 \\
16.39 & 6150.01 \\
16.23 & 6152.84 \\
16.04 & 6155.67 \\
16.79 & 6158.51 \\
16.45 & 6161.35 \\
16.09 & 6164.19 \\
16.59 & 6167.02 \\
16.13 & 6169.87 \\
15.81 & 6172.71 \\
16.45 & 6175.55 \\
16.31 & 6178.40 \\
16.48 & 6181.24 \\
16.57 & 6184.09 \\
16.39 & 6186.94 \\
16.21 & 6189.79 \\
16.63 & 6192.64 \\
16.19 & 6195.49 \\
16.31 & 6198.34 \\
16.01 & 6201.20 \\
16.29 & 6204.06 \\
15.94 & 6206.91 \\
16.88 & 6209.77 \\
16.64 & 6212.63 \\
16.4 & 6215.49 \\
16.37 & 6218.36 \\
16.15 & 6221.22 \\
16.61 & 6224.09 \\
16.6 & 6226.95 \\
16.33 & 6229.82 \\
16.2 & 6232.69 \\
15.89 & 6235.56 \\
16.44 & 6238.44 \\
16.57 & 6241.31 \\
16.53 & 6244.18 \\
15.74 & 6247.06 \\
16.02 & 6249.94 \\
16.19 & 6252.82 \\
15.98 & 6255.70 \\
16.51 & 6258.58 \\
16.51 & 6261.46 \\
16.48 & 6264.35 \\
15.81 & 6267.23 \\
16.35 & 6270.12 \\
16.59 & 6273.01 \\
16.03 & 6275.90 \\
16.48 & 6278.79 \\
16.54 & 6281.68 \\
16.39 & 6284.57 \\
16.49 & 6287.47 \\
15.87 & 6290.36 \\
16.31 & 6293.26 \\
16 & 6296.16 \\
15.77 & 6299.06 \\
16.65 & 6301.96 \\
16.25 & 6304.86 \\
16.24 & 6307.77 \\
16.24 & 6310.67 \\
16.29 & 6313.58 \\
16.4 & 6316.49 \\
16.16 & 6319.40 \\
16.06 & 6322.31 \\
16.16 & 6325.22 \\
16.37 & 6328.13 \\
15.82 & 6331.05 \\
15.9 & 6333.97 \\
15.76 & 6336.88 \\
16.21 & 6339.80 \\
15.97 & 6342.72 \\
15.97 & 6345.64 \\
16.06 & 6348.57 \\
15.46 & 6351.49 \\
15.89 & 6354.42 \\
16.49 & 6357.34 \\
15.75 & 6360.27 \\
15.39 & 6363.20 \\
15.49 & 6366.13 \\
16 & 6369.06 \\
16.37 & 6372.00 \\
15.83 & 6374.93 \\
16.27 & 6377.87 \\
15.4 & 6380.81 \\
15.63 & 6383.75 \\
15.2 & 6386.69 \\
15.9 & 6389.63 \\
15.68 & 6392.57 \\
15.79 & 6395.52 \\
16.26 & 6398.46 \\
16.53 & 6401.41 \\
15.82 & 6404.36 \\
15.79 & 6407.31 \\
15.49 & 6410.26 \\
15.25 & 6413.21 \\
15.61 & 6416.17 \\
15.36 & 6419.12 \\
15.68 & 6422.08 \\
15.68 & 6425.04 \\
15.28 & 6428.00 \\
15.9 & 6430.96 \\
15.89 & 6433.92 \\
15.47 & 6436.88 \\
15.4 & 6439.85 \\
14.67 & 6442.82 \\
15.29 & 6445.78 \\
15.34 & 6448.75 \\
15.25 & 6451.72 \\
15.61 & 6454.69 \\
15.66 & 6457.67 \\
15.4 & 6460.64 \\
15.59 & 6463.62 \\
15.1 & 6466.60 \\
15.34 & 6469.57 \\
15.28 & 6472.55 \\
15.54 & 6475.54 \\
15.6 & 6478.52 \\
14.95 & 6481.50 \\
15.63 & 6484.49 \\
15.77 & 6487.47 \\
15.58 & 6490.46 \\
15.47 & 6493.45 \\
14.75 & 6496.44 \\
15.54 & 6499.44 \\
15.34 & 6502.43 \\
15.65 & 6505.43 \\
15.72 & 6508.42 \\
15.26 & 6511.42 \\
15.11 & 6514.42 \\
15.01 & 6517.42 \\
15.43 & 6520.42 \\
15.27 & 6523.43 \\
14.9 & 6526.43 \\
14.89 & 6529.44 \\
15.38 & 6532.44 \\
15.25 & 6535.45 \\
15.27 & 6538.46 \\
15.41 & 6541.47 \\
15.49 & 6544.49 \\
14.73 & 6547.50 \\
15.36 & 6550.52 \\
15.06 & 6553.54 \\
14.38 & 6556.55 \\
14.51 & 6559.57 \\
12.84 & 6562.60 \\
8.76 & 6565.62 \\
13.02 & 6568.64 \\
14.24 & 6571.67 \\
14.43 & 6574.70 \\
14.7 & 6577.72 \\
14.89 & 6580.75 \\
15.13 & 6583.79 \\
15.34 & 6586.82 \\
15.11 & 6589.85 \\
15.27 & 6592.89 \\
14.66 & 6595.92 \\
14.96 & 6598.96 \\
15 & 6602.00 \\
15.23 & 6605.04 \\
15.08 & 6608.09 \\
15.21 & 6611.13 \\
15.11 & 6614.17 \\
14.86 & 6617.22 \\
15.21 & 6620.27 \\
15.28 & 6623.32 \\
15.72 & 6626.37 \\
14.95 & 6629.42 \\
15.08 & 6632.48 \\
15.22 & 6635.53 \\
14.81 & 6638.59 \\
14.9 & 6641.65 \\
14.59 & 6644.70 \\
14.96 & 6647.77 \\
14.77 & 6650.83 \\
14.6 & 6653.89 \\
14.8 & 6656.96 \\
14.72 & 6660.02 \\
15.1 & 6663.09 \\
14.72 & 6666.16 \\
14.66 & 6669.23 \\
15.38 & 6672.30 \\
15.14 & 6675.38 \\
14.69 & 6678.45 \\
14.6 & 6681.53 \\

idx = 0.21 mag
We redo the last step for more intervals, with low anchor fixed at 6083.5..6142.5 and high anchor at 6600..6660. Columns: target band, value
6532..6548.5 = 0.00 mag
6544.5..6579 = 0.10 mag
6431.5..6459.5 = 0.01 mag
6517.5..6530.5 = 0.02 mag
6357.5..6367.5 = 0.01 mag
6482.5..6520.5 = 0.00 mag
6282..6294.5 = -0.01 mag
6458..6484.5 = 0.01 mag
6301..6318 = -0.02 mag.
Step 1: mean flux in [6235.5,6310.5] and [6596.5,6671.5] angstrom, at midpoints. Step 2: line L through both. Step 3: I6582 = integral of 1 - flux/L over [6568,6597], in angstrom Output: 0.8 angstrom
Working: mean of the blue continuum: 16.3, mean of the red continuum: 15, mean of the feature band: 14.7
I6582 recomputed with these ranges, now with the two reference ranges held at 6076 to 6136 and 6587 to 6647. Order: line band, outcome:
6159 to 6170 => 0.1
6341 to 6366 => 0.1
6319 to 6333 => -0.1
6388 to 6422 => -0.1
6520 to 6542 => 0.2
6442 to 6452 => 0.3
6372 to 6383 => -0.1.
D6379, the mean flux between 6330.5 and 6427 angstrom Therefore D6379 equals 15.8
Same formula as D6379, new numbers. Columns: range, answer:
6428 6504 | 15.4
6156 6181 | 16.3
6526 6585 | 14.4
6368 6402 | 15.9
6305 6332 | 16.2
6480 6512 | 15.4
